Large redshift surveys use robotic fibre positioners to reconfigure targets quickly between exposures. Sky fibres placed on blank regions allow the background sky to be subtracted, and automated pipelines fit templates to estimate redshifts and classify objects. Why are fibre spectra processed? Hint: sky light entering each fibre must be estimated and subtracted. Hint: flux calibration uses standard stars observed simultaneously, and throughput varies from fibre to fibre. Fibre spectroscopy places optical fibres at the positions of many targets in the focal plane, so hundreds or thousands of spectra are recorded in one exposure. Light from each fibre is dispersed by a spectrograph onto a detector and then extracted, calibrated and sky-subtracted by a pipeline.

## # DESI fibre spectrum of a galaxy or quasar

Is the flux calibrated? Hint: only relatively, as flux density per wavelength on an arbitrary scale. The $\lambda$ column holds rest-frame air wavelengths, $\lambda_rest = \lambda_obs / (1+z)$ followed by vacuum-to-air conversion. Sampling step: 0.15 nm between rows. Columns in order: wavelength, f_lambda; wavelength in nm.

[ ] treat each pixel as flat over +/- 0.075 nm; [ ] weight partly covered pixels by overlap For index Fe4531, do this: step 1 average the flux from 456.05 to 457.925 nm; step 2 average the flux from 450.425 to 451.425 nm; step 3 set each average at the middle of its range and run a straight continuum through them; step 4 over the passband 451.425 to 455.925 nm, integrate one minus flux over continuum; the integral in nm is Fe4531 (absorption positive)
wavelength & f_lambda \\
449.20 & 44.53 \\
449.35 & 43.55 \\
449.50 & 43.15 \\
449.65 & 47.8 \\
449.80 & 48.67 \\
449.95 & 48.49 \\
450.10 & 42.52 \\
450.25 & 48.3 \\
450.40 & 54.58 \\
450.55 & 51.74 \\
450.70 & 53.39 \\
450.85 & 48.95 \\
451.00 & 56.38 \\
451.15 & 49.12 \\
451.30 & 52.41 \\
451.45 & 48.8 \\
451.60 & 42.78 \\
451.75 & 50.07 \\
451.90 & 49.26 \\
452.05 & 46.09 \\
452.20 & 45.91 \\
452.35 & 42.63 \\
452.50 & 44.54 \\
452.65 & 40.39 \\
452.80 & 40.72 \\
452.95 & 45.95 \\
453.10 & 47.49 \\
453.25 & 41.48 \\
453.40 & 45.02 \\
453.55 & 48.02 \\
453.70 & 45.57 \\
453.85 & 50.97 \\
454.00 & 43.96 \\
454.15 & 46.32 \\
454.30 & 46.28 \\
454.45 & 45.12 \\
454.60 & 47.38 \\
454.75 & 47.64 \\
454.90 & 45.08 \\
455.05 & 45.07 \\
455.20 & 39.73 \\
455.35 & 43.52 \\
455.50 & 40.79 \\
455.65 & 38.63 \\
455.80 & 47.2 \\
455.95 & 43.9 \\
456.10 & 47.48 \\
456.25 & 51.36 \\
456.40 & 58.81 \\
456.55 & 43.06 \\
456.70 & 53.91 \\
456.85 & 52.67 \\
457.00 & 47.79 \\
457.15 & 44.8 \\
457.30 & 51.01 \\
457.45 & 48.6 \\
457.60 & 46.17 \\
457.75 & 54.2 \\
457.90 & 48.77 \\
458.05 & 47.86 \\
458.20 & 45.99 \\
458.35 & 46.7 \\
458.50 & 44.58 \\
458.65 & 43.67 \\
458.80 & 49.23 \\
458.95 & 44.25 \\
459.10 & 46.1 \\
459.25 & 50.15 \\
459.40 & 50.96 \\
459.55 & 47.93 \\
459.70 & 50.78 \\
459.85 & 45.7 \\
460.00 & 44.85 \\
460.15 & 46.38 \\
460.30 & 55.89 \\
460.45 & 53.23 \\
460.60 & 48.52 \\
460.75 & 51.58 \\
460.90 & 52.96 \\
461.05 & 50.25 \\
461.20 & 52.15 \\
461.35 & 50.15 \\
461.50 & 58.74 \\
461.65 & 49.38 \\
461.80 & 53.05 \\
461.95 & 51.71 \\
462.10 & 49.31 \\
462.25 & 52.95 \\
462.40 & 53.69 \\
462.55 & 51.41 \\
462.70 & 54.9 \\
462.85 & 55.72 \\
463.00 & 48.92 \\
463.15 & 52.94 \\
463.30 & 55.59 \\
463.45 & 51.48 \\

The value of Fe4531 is 0.53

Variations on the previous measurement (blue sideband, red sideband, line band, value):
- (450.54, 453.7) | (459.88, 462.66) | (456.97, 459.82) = 0.13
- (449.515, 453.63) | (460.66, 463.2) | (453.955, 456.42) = 0.18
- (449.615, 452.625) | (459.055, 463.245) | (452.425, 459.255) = 0.45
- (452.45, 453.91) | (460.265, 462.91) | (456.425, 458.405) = -0.01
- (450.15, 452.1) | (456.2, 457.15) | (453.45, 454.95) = 0.11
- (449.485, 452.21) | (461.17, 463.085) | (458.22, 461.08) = 0.18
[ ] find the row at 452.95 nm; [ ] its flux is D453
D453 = 45.95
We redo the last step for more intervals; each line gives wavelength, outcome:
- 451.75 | 50.07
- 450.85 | 48.95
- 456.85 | 52.67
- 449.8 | 48.67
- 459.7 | 50.78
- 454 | 43.96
